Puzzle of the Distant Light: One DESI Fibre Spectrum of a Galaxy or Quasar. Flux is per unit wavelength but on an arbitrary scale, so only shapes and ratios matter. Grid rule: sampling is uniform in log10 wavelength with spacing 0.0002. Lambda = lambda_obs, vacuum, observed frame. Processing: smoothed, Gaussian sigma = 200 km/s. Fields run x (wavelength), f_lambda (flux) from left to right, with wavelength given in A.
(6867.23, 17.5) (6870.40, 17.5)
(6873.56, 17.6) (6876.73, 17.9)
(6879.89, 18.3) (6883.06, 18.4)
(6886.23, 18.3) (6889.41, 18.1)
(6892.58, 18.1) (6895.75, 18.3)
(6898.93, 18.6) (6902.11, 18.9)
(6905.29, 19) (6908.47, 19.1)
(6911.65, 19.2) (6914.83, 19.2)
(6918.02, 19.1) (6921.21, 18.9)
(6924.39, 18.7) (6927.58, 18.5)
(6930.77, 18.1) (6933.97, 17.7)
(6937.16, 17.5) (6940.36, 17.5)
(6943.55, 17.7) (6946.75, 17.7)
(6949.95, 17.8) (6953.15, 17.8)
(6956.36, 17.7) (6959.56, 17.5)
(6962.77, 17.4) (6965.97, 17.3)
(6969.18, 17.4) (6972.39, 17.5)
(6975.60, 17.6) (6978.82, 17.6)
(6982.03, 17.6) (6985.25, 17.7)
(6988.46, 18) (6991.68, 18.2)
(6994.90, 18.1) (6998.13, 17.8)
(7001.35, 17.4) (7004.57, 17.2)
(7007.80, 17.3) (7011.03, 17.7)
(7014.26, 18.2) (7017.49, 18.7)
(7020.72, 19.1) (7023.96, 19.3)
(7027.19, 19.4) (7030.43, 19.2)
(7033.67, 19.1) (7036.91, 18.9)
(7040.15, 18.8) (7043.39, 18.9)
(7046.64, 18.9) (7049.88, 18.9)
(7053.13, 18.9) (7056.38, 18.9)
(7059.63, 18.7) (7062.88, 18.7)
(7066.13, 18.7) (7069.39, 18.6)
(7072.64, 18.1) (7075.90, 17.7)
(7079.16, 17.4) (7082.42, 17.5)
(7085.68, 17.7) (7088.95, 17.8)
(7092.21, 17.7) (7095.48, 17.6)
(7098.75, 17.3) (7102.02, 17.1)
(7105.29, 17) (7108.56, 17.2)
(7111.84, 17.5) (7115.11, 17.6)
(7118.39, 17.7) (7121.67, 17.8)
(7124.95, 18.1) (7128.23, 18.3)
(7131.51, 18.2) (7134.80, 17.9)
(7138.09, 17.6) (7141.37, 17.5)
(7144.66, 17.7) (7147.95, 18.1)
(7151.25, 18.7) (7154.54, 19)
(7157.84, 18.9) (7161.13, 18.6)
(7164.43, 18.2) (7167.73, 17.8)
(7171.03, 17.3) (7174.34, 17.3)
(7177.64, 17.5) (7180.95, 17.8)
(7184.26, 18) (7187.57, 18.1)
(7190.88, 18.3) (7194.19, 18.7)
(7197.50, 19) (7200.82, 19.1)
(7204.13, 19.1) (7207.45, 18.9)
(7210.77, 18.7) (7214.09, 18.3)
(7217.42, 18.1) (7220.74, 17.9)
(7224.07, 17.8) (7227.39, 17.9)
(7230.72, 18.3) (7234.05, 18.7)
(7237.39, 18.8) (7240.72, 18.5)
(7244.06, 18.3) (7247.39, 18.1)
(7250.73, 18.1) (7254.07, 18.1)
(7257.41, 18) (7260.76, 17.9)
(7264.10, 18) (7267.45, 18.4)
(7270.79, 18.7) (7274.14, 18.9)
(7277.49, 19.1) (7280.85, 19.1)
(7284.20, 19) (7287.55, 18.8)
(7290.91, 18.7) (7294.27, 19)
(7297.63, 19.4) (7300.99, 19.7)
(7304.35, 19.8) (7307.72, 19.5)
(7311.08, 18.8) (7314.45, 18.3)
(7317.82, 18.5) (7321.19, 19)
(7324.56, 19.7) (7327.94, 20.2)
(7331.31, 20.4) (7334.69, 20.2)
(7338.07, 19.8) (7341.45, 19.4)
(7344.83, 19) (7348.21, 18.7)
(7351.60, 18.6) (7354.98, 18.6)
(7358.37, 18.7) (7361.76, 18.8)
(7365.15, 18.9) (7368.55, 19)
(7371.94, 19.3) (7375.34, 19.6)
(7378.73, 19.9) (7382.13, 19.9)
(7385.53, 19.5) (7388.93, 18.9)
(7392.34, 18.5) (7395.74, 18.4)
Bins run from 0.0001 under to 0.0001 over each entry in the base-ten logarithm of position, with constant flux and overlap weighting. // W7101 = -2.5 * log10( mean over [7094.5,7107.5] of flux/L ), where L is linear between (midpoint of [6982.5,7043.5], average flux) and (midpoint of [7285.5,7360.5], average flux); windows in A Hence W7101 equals 0.08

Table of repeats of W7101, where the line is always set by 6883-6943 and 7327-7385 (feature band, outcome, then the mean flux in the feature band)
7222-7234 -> 0.06 mag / 18.1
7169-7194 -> 0.07 mag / 17.8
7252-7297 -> 0.03 mag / 18.6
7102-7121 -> 0.09 mag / 17.4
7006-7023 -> 0.03 mag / 18.2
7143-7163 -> 0.03 mag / 18.5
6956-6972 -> 0.07 mag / 17.5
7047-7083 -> 0.02 mag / 18.4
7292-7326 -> 0.01 mag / 19.2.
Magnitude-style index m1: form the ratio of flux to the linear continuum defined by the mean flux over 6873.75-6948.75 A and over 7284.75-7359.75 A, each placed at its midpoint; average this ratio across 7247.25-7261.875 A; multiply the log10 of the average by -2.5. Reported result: 0.06 mag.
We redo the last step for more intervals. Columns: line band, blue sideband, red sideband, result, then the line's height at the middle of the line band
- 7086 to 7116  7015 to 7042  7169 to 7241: 0.08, 18.7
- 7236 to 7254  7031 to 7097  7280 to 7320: 0.03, 18.9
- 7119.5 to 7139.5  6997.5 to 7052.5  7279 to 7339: 0.05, 18.8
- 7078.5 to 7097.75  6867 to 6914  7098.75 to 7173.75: 0.02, 18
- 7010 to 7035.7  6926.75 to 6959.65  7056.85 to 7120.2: -0.06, 17.8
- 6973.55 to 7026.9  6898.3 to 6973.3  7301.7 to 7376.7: 0.02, 18.3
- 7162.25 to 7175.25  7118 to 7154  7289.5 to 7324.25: 0.03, 18.2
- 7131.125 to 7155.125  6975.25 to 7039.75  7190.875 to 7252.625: 0.02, 18.4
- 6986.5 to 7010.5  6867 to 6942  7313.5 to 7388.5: 0.05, 18.5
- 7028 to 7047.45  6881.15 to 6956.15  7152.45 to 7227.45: -0.04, 18.3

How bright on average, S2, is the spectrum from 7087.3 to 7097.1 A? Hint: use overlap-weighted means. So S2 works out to 17.7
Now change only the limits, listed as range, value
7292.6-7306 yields 19.5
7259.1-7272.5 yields 18.3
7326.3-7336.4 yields 20.3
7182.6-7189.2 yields 18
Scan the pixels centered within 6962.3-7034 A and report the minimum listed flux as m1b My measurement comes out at 17.2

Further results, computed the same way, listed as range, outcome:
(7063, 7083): 17.4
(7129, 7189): 17.3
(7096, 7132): 17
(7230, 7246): 18.3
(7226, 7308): 17.9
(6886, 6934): 17.7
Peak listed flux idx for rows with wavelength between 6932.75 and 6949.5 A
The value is 17.7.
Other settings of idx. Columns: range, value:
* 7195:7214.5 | 19.1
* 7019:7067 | 19.4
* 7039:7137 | 18.9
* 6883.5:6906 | 19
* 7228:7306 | 19.8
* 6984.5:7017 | 18.2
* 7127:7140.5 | 18.3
